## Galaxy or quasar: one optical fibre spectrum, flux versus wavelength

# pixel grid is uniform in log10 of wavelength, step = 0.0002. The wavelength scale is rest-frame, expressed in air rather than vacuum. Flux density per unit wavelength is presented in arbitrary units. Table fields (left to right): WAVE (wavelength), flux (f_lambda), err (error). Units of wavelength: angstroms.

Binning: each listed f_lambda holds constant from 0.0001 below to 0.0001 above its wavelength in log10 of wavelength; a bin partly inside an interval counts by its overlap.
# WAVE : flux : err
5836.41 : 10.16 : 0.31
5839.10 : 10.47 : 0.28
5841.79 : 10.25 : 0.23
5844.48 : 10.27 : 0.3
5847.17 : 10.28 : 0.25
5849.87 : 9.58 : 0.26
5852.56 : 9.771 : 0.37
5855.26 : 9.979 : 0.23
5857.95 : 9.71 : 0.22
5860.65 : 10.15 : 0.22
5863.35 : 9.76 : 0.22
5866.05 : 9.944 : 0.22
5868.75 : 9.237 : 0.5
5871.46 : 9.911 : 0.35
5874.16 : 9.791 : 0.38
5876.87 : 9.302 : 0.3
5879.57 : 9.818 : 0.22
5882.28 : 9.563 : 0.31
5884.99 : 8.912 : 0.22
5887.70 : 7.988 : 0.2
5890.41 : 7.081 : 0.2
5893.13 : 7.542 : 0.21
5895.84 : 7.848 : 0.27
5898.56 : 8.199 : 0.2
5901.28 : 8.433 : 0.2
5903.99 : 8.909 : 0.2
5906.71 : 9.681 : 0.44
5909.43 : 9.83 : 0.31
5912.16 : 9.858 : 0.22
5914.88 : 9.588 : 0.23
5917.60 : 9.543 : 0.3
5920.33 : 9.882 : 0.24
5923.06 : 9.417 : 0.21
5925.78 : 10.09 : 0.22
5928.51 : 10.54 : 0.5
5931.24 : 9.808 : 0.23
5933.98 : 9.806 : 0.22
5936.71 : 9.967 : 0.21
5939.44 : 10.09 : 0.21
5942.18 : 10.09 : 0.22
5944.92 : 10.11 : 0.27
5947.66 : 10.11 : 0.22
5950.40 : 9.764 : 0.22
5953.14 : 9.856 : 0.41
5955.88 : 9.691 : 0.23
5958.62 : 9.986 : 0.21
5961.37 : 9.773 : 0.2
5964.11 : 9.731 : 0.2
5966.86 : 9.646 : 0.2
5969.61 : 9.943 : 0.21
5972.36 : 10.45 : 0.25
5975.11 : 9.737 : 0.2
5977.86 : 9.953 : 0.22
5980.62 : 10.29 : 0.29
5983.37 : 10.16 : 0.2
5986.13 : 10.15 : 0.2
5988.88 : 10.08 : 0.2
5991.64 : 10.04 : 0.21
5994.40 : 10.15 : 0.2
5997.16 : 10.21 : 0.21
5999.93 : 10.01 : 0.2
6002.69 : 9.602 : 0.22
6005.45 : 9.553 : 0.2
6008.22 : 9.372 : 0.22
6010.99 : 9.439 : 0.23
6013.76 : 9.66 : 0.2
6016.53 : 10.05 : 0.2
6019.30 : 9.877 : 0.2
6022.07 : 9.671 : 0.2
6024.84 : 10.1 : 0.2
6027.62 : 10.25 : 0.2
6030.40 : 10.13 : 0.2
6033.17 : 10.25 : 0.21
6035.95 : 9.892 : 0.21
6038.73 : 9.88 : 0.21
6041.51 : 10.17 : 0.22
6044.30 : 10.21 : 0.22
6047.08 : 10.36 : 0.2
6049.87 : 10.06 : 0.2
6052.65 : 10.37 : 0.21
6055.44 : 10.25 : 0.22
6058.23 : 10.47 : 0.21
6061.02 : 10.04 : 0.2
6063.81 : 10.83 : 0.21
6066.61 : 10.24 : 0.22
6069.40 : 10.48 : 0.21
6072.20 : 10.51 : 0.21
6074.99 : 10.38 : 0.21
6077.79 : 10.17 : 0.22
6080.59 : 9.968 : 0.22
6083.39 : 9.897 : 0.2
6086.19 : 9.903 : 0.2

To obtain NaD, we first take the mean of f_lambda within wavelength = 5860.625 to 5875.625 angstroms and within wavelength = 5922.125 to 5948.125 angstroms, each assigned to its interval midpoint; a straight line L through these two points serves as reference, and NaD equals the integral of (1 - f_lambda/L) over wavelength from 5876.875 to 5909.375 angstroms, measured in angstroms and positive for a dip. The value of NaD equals 4.0 angstroms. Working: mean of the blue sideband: 9.76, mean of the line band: 8.63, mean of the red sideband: 10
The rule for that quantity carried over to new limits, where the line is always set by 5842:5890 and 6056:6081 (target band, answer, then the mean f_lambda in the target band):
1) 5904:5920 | 0.22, 9.64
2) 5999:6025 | 1.12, 9.71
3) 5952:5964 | 0.16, 9.82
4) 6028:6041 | 0.21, 10.1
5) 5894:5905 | 1.63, 8.3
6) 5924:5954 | -0.42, 10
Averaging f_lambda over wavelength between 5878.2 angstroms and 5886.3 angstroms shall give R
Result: 9.44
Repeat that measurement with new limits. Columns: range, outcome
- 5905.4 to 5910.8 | 9.74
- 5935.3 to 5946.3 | 10.1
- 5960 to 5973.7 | 9.91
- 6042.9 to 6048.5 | 10.3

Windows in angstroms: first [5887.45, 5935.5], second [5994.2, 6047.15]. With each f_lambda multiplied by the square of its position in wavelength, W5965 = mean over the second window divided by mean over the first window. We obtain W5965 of 1.13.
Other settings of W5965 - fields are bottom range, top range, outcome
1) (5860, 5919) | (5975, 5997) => 1.14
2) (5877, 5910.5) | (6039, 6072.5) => 1.26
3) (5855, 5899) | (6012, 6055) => 1.17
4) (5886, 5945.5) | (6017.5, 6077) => 1.15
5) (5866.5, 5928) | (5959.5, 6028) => 1.12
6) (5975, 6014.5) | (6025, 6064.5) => 1.05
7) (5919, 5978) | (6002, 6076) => 1.05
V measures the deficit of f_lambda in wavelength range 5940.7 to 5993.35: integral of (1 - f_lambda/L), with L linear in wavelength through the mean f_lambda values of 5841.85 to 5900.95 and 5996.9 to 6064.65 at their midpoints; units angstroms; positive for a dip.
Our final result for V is -1.4 angstroms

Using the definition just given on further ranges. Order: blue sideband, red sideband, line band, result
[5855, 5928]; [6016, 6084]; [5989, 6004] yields -0.2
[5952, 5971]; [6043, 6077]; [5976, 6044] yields 0.8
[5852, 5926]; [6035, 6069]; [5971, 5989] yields -0.6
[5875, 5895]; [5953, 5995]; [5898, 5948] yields -2.7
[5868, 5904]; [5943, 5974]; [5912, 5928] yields -0.8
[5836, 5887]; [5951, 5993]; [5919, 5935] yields 0.0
